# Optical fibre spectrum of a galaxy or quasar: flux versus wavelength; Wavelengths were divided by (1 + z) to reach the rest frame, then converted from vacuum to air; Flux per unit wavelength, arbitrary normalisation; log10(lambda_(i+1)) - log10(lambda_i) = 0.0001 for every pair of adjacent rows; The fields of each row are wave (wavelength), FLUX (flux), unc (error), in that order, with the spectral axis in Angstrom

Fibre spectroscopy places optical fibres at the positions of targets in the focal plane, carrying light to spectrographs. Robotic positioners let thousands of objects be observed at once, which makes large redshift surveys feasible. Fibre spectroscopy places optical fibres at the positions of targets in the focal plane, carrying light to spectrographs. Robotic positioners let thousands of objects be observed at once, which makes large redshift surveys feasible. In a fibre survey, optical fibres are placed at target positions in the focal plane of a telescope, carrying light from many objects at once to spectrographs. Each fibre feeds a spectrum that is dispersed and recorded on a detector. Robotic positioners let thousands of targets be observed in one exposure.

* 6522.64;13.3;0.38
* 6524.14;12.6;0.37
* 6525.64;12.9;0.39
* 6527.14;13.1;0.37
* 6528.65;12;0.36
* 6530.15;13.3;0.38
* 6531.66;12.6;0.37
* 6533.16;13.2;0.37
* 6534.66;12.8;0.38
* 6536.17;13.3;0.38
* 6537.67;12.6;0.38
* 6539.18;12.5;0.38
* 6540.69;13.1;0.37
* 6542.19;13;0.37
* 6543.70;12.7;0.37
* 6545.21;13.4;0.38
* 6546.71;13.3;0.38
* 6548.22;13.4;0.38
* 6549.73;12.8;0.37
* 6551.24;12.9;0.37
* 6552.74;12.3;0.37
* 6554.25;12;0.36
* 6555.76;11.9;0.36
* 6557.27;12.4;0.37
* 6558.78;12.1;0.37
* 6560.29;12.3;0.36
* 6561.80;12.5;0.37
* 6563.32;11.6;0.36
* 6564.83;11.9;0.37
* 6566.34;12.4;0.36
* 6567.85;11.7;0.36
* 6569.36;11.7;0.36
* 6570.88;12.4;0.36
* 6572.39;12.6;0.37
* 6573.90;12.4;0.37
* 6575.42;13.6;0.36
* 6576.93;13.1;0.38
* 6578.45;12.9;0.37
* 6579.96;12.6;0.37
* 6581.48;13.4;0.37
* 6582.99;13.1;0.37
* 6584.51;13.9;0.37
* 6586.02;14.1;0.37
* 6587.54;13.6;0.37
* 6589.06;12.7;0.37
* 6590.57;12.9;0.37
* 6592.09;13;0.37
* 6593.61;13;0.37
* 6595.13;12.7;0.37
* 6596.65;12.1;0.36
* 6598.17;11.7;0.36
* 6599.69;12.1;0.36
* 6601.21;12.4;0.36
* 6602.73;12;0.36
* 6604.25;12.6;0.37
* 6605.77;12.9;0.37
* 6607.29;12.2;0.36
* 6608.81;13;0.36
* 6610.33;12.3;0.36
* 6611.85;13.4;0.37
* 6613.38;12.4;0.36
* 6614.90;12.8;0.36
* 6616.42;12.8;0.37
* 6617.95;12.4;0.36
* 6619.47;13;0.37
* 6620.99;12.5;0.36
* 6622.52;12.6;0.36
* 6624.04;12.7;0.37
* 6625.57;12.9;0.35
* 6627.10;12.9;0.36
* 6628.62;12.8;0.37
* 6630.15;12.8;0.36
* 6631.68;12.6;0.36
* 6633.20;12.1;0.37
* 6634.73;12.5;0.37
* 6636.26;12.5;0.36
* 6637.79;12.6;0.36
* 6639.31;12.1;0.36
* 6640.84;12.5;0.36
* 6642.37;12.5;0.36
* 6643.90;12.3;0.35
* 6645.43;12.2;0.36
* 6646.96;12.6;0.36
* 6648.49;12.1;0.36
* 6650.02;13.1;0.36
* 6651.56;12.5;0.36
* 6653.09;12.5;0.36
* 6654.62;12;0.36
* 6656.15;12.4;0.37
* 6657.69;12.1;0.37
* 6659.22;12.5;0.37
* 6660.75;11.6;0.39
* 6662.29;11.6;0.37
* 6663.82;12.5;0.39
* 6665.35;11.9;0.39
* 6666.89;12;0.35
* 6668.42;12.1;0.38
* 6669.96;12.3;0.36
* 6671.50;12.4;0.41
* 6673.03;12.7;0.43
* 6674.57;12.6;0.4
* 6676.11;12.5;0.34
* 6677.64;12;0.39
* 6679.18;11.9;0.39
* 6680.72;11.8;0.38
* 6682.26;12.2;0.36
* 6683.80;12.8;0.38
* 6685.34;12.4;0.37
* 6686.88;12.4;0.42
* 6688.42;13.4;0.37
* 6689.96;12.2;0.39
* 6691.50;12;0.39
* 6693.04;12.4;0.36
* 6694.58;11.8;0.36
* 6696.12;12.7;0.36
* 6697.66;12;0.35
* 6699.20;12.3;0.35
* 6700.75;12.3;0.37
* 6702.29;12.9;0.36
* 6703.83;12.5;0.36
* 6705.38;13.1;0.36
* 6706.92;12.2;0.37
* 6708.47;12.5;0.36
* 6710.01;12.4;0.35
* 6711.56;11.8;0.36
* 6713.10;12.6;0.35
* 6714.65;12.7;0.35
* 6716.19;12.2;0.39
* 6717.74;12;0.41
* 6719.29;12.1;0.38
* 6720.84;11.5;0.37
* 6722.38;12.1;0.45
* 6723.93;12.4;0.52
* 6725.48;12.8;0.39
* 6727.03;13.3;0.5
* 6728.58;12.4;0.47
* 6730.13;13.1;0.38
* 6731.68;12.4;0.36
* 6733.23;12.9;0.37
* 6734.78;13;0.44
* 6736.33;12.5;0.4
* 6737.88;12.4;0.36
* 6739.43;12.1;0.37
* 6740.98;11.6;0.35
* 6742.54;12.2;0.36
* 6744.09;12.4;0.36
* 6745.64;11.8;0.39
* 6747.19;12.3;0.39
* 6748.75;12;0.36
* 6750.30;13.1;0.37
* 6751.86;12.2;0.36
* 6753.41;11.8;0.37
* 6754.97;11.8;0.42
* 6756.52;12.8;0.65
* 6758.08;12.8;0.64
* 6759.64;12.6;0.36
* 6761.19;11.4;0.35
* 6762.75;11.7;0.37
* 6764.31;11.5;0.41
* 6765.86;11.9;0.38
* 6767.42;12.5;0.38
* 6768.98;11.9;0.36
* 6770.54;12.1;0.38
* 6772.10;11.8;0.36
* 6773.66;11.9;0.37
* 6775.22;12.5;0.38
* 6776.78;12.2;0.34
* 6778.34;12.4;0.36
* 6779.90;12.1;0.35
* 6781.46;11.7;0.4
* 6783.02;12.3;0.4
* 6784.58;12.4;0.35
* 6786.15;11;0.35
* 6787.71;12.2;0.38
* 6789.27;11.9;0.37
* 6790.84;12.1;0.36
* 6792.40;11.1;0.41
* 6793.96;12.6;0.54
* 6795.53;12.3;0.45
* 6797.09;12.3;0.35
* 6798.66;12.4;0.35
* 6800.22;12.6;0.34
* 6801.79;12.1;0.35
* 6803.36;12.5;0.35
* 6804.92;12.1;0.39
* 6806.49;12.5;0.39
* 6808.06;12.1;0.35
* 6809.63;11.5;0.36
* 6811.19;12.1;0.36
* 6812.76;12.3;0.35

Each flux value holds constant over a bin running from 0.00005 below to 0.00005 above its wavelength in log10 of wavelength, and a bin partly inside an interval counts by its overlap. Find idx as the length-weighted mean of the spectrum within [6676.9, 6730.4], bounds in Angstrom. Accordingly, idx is 12.4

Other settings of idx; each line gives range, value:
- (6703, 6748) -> 12.4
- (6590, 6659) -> 12.5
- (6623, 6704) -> 12.4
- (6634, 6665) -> 12.3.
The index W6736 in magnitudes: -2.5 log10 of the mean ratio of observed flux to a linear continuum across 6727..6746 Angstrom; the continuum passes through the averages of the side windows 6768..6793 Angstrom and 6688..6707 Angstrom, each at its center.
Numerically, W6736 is -0.02 mag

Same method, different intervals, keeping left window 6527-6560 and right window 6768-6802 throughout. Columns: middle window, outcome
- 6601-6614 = -0.001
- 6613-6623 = -0.010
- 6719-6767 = -0.008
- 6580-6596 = -0.048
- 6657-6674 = 0.022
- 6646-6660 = 0.003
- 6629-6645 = 0.003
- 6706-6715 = -0.006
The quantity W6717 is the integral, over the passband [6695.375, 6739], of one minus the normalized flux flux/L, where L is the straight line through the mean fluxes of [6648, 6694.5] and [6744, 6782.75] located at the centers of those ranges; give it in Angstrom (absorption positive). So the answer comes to -0.9 Angstrom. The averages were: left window 12.3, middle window 12.5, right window 12.1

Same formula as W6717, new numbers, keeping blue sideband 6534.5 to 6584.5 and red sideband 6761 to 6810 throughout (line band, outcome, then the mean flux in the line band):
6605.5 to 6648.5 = -0.4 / 12.6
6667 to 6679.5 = 0.0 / 12.3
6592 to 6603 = 0.2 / 12.3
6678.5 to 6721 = -0.2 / 12.3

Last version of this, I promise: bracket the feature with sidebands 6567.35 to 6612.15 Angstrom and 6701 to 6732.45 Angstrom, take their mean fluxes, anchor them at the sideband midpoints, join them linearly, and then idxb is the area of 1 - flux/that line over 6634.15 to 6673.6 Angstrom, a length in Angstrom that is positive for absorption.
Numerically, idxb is 0.9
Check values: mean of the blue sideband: 12.7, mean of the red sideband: 12.4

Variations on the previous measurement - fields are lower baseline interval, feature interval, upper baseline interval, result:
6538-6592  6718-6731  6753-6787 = -0.3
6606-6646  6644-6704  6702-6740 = 1.1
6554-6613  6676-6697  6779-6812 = 0.1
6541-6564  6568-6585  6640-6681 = -0.4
